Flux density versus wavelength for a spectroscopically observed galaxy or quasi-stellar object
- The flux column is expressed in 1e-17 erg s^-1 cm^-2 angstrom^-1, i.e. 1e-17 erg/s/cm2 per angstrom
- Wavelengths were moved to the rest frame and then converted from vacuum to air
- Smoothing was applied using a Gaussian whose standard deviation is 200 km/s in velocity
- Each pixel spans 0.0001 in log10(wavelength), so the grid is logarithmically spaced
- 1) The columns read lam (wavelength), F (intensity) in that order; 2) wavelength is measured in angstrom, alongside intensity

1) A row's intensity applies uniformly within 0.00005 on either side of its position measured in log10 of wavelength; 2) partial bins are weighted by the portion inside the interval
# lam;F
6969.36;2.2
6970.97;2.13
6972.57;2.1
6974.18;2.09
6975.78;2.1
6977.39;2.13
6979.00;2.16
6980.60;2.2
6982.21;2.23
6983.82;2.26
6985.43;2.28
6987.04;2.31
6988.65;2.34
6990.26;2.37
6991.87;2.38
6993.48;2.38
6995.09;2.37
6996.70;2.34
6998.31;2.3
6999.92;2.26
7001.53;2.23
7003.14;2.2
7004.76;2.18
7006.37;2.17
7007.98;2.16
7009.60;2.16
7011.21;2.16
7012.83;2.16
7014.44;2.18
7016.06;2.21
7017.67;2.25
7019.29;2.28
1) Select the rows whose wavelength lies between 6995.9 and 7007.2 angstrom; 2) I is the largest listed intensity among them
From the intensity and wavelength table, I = 2.34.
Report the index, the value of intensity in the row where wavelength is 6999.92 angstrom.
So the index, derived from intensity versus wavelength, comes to 2.26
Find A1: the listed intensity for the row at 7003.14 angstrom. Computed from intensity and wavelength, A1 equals 2.2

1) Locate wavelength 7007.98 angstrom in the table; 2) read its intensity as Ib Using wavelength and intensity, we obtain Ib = 2.16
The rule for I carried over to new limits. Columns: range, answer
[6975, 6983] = 2.23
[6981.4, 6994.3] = 2.38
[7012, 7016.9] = 2.21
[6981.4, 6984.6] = 2.26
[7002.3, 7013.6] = 2.2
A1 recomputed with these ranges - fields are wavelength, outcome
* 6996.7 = 2.34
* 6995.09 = 2.37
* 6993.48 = 2.38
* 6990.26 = 2.37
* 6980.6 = 2.2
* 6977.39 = 2.13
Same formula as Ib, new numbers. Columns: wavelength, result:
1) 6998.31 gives 2.3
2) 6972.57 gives 2.1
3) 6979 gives 2.16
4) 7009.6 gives 2.16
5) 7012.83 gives 2.16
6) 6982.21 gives 2.23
